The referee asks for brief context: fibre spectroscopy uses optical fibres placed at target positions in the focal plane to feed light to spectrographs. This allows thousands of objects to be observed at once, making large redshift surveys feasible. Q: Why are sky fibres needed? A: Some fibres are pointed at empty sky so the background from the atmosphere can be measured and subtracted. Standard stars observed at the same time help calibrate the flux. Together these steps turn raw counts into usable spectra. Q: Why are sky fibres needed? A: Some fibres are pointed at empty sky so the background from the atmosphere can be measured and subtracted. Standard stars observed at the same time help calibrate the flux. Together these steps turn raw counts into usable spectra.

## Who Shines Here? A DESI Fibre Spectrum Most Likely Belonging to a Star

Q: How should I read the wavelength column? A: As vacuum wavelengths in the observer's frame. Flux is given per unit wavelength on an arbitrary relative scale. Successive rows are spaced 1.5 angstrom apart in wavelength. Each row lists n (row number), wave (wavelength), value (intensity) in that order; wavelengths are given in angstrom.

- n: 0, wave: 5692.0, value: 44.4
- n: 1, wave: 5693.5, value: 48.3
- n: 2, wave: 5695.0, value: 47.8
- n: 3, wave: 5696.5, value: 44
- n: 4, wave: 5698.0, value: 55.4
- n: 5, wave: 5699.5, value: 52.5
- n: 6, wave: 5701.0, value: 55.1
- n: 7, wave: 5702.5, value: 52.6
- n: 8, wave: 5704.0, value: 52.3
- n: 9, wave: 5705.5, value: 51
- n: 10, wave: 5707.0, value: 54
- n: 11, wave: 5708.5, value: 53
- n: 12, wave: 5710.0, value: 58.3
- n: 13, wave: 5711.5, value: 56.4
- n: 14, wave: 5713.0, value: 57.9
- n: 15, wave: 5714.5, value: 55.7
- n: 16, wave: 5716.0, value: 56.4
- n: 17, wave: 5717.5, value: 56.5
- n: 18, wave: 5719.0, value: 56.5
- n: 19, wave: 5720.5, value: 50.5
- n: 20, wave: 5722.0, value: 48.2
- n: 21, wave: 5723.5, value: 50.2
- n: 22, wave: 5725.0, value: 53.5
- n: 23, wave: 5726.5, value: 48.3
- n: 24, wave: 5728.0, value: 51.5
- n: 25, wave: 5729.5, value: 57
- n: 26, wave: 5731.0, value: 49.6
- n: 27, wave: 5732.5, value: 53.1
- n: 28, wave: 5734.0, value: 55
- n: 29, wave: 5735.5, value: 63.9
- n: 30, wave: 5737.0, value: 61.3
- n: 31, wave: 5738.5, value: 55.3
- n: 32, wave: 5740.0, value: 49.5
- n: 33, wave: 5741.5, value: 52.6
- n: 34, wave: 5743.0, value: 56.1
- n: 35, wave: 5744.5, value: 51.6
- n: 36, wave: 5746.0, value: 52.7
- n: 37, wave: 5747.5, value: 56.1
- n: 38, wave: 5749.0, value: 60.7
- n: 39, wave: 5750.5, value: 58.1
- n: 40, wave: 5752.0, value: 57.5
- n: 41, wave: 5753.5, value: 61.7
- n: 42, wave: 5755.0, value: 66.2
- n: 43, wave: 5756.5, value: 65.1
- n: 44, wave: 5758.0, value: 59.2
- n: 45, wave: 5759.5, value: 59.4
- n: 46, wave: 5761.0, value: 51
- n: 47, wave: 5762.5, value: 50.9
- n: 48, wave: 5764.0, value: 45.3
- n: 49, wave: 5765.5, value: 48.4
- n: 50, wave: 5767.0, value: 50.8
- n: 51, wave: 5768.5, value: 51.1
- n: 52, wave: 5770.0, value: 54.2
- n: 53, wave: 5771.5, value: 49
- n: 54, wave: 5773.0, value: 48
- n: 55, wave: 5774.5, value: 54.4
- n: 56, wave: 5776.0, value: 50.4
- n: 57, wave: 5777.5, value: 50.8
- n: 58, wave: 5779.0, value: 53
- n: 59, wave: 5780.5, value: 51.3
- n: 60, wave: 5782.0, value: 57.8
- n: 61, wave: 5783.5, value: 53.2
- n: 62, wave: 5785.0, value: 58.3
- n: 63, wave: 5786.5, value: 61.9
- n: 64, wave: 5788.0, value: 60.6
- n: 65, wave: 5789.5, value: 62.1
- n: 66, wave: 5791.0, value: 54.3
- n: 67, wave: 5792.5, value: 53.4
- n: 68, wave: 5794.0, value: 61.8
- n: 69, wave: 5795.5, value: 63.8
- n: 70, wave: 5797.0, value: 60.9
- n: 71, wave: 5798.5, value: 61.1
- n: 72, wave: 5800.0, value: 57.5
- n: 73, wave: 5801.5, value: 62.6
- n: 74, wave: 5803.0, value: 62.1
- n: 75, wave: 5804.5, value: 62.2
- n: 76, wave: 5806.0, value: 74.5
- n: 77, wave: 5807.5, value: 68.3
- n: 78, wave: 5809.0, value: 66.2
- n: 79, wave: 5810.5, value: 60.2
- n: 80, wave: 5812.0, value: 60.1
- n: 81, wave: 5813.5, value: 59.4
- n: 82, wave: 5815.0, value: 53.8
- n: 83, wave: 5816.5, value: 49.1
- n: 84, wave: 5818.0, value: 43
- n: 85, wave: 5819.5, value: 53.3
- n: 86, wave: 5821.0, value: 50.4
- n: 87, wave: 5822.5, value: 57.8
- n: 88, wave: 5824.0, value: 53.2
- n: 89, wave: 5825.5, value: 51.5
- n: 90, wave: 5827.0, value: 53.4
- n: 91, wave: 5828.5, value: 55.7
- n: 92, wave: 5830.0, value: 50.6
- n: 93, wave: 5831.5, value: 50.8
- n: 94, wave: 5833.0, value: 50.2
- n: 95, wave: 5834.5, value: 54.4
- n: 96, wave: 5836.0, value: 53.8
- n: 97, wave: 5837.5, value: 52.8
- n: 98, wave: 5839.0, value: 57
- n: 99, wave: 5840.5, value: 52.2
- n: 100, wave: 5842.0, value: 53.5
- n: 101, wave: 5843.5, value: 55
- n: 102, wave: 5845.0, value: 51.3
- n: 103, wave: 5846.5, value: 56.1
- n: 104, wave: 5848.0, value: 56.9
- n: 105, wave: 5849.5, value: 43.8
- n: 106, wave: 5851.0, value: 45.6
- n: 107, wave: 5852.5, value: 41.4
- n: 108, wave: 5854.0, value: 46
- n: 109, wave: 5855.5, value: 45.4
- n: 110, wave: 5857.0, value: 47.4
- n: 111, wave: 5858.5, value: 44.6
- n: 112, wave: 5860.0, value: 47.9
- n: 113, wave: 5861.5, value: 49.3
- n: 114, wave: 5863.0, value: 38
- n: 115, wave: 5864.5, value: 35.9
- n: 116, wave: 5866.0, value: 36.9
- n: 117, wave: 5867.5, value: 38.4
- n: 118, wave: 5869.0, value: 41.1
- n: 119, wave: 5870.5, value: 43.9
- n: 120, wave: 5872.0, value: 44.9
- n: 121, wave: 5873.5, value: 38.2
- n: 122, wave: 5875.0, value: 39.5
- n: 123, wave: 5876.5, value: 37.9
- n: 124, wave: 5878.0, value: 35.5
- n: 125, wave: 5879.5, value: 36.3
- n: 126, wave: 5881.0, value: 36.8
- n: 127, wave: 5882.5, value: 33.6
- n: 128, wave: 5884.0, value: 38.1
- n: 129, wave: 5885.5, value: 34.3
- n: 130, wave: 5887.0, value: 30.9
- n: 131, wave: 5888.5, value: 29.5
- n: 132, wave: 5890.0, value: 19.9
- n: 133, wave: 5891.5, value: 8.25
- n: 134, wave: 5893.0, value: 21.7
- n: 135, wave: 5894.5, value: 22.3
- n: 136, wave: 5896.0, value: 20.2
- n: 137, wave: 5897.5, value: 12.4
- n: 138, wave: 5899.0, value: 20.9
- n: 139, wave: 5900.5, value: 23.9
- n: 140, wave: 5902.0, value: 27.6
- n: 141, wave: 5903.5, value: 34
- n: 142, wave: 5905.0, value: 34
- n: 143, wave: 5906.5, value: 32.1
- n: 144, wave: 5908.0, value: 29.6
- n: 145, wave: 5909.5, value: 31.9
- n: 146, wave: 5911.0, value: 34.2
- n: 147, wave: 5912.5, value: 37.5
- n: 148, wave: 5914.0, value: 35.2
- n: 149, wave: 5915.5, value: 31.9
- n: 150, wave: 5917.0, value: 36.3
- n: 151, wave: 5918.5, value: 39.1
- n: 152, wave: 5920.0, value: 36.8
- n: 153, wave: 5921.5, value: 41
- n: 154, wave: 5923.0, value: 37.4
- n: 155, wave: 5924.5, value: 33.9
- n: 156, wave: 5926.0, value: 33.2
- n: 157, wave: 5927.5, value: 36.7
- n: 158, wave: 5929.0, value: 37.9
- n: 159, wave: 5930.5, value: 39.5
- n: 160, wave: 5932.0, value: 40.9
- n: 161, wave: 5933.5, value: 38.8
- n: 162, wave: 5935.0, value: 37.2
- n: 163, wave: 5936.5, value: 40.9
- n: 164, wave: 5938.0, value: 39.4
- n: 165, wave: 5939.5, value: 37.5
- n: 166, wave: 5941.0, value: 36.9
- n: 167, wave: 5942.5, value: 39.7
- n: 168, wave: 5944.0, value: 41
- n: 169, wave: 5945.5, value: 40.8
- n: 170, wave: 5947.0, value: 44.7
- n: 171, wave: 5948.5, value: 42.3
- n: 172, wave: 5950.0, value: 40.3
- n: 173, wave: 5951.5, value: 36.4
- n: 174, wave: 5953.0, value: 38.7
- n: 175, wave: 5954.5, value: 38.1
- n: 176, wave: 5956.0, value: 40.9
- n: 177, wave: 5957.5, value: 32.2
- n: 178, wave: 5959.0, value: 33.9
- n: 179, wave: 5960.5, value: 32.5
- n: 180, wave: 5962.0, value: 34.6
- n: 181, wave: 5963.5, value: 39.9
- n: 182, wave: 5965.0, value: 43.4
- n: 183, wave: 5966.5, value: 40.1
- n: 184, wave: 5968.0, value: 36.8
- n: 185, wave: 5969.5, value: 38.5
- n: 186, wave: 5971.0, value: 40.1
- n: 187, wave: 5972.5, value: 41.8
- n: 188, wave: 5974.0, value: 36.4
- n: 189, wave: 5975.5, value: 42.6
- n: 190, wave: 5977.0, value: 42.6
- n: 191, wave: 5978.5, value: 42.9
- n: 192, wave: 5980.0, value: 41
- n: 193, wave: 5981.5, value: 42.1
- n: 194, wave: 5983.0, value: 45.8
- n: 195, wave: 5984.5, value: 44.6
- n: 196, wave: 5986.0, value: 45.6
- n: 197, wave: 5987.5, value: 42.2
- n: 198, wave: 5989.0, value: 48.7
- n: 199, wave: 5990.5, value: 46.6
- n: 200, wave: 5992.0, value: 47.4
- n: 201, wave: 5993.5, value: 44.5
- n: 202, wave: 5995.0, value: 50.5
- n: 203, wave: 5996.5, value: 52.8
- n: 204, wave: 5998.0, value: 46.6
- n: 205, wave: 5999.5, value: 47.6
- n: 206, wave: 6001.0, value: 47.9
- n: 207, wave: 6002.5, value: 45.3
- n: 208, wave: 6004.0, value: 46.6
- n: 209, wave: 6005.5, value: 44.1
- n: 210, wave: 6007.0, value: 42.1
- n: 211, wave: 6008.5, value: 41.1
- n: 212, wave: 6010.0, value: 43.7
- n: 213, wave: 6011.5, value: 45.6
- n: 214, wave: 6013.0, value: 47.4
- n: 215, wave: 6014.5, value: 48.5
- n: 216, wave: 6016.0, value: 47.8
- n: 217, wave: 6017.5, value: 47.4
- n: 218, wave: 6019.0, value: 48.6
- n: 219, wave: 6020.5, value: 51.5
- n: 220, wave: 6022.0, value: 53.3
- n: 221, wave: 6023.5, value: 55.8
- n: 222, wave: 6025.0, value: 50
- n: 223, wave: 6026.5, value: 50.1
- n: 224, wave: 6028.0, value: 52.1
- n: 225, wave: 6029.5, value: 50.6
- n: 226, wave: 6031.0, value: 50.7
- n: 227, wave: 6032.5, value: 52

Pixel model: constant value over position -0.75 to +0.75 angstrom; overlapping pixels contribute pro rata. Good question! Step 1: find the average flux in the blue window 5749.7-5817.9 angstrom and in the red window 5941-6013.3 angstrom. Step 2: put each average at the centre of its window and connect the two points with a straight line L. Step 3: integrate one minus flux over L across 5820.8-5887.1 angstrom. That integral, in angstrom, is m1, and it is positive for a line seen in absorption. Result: 7.50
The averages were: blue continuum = 57.2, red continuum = 42.2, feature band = 46.1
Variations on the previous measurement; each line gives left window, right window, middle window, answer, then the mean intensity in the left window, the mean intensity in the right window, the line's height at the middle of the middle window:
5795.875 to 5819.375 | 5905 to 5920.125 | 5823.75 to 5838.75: 0.4 angstrom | 59.9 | 34.3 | 54.2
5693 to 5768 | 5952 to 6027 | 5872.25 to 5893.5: 7.2 angstrom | 54.3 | 43.9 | 48.2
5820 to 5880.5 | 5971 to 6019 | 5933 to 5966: 5.2 angstrom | 47.3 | 45.1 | 45.8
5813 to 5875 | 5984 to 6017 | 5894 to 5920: 9.7 angstrom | 48.7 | 46.3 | 47.7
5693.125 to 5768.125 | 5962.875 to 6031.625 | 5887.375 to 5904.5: 9.3 angstrom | 54.3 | 45.7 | 49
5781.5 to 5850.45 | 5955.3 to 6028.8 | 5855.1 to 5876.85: 4.6 angstrom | 56.5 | 44.4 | 53.1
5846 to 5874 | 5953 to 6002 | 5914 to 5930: 2.5 angstrom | 44.2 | 42.2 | 43.2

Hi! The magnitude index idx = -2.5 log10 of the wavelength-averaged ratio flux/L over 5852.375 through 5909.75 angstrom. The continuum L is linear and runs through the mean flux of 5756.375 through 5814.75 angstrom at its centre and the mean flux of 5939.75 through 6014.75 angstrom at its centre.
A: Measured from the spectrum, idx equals 0.42 mag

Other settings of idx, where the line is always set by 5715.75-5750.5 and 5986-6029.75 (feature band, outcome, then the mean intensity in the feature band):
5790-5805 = -0.14 mag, 60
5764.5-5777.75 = 0.06 mag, 50.7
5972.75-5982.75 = 0.17 mag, 41.5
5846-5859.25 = 0.09 mag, 47.3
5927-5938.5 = 0.26 mag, 38.9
